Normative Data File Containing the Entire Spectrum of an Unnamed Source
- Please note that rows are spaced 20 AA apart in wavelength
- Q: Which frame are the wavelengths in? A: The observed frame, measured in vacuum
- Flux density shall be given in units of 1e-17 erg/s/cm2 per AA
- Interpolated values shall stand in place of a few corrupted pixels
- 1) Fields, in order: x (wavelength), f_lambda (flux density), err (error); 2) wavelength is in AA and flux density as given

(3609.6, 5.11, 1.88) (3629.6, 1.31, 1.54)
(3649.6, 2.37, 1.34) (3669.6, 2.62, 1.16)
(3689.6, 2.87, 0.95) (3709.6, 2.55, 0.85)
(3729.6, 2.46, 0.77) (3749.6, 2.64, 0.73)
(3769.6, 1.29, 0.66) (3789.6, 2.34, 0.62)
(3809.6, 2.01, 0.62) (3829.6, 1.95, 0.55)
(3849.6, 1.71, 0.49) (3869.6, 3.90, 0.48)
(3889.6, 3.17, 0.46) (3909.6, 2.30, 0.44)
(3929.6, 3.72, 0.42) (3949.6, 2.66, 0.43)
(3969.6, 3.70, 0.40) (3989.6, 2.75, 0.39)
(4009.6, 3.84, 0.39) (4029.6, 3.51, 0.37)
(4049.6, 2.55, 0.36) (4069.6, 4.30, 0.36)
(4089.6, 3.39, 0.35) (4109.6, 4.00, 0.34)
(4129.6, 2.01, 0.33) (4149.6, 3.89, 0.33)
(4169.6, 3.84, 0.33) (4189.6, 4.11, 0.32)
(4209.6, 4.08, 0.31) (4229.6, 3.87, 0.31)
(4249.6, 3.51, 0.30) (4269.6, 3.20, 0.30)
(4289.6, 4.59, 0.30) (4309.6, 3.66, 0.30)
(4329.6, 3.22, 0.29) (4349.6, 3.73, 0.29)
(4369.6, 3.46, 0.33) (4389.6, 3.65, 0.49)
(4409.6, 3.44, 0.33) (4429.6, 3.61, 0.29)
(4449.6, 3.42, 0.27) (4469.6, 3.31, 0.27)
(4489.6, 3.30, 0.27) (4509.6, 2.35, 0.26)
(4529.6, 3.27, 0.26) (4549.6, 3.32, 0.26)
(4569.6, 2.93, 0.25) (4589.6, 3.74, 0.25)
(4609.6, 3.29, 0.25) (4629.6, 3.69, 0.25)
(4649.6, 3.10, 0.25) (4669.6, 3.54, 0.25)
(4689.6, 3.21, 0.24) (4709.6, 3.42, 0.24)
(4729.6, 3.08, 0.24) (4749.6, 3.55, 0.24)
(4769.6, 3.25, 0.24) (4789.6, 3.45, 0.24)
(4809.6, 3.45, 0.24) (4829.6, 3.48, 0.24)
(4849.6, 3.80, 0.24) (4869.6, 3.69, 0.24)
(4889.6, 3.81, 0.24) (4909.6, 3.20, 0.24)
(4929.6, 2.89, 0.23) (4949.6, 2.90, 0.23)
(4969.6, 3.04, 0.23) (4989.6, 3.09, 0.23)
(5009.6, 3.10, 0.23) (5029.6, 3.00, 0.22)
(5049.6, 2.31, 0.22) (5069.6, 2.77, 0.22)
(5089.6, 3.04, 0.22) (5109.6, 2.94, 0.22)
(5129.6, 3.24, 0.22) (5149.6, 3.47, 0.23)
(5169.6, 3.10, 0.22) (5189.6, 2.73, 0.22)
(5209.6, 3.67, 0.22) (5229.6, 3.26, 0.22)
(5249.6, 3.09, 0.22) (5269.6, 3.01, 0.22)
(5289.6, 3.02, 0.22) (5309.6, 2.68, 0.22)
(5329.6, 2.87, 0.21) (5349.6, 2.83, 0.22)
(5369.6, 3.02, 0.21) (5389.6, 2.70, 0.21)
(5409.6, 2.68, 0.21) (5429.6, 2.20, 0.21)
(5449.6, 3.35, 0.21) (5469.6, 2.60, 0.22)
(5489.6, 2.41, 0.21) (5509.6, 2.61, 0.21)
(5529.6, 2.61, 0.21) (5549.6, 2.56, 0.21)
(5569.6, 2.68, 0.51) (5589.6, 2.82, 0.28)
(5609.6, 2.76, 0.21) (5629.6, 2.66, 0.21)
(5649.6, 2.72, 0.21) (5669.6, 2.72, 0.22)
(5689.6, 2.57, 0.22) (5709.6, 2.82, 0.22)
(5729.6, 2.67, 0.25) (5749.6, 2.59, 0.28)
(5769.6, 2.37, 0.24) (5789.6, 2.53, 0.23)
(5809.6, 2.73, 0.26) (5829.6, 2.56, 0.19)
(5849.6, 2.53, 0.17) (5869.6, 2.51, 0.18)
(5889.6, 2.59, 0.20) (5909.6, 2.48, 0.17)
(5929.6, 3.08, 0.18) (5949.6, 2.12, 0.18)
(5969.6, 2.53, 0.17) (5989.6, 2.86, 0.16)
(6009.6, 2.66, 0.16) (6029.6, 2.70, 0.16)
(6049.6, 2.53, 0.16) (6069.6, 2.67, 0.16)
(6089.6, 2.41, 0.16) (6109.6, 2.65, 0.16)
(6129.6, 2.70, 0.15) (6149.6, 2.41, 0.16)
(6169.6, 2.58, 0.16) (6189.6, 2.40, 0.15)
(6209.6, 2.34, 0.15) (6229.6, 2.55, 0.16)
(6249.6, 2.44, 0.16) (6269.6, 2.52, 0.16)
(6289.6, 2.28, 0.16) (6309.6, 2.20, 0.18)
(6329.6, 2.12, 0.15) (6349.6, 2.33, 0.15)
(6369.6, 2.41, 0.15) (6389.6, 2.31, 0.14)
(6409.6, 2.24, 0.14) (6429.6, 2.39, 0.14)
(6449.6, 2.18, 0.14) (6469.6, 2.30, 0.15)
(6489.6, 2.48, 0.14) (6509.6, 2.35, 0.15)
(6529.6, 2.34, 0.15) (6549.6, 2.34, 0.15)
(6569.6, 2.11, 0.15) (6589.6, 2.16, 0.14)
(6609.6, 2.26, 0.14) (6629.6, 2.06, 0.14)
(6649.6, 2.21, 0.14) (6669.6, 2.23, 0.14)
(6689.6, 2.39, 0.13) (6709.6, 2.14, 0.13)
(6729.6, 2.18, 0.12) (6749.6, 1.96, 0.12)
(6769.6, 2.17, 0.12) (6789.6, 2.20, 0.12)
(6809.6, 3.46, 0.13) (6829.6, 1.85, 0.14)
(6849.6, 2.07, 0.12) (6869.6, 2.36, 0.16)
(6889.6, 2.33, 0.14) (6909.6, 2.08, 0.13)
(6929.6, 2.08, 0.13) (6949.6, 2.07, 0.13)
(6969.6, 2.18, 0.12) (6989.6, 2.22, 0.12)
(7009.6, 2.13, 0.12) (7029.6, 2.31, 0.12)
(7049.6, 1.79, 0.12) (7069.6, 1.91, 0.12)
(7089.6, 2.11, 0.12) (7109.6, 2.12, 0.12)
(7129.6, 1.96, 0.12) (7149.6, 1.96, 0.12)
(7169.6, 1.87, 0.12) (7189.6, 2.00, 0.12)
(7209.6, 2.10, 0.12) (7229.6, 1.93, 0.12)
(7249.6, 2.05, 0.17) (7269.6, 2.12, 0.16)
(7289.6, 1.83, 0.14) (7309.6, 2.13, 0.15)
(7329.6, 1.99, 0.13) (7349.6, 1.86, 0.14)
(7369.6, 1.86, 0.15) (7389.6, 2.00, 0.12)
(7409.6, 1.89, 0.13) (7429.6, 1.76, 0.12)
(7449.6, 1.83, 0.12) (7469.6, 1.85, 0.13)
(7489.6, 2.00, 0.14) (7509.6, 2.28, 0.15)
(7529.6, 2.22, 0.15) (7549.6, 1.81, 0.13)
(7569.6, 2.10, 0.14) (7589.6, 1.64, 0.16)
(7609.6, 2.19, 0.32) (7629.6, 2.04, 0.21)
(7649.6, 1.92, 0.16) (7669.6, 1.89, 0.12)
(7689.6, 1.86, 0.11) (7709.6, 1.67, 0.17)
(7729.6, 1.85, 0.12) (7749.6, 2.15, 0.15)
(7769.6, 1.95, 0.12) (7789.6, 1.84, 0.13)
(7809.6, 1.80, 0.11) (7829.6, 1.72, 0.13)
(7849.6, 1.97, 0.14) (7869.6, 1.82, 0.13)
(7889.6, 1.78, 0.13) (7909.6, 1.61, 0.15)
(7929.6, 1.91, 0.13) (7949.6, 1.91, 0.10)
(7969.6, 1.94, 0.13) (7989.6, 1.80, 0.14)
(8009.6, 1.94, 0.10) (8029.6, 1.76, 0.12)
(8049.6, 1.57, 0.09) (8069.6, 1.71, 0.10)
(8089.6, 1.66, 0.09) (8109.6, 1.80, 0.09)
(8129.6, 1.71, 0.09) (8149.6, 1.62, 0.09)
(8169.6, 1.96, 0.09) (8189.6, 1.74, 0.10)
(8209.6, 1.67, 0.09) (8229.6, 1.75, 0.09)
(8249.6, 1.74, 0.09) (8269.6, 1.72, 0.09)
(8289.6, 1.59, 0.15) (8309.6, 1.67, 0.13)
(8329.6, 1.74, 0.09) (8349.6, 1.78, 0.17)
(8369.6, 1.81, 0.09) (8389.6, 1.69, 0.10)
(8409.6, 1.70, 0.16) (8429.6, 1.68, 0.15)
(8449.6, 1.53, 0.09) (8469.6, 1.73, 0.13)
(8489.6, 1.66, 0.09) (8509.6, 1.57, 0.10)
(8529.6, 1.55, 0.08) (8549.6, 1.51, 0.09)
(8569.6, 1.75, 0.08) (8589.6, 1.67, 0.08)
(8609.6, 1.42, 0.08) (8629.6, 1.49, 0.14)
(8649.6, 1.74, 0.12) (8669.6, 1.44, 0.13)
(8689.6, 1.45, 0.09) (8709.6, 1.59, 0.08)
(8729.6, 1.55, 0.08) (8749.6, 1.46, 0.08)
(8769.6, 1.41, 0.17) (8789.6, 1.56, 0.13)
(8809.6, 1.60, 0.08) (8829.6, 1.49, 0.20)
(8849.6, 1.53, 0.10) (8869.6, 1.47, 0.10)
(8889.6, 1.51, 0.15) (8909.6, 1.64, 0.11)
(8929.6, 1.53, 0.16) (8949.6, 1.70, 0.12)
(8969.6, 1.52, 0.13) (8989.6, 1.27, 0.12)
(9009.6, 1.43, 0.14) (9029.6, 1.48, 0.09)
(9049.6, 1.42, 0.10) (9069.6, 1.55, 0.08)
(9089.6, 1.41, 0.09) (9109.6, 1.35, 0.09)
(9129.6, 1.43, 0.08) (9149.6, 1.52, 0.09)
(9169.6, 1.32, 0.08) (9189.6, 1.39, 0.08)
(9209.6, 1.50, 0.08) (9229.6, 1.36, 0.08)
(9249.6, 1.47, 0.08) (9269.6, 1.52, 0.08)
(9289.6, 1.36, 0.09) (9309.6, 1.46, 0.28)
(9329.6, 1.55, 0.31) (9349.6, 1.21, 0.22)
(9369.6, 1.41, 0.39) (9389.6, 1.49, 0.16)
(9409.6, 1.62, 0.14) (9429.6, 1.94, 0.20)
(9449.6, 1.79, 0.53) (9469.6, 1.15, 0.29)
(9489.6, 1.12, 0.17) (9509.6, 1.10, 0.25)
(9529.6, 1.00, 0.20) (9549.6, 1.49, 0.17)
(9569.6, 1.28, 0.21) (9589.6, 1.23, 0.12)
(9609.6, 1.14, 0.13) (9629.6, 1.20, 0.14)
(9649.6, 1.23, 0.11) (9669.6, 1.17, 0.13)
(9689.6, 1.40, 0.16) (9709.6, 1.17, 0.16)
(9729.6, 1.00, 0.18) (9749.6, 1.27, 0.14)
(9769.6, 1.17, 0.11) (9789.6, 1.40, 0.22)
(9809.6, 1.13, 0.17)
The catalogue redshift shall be 0.038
